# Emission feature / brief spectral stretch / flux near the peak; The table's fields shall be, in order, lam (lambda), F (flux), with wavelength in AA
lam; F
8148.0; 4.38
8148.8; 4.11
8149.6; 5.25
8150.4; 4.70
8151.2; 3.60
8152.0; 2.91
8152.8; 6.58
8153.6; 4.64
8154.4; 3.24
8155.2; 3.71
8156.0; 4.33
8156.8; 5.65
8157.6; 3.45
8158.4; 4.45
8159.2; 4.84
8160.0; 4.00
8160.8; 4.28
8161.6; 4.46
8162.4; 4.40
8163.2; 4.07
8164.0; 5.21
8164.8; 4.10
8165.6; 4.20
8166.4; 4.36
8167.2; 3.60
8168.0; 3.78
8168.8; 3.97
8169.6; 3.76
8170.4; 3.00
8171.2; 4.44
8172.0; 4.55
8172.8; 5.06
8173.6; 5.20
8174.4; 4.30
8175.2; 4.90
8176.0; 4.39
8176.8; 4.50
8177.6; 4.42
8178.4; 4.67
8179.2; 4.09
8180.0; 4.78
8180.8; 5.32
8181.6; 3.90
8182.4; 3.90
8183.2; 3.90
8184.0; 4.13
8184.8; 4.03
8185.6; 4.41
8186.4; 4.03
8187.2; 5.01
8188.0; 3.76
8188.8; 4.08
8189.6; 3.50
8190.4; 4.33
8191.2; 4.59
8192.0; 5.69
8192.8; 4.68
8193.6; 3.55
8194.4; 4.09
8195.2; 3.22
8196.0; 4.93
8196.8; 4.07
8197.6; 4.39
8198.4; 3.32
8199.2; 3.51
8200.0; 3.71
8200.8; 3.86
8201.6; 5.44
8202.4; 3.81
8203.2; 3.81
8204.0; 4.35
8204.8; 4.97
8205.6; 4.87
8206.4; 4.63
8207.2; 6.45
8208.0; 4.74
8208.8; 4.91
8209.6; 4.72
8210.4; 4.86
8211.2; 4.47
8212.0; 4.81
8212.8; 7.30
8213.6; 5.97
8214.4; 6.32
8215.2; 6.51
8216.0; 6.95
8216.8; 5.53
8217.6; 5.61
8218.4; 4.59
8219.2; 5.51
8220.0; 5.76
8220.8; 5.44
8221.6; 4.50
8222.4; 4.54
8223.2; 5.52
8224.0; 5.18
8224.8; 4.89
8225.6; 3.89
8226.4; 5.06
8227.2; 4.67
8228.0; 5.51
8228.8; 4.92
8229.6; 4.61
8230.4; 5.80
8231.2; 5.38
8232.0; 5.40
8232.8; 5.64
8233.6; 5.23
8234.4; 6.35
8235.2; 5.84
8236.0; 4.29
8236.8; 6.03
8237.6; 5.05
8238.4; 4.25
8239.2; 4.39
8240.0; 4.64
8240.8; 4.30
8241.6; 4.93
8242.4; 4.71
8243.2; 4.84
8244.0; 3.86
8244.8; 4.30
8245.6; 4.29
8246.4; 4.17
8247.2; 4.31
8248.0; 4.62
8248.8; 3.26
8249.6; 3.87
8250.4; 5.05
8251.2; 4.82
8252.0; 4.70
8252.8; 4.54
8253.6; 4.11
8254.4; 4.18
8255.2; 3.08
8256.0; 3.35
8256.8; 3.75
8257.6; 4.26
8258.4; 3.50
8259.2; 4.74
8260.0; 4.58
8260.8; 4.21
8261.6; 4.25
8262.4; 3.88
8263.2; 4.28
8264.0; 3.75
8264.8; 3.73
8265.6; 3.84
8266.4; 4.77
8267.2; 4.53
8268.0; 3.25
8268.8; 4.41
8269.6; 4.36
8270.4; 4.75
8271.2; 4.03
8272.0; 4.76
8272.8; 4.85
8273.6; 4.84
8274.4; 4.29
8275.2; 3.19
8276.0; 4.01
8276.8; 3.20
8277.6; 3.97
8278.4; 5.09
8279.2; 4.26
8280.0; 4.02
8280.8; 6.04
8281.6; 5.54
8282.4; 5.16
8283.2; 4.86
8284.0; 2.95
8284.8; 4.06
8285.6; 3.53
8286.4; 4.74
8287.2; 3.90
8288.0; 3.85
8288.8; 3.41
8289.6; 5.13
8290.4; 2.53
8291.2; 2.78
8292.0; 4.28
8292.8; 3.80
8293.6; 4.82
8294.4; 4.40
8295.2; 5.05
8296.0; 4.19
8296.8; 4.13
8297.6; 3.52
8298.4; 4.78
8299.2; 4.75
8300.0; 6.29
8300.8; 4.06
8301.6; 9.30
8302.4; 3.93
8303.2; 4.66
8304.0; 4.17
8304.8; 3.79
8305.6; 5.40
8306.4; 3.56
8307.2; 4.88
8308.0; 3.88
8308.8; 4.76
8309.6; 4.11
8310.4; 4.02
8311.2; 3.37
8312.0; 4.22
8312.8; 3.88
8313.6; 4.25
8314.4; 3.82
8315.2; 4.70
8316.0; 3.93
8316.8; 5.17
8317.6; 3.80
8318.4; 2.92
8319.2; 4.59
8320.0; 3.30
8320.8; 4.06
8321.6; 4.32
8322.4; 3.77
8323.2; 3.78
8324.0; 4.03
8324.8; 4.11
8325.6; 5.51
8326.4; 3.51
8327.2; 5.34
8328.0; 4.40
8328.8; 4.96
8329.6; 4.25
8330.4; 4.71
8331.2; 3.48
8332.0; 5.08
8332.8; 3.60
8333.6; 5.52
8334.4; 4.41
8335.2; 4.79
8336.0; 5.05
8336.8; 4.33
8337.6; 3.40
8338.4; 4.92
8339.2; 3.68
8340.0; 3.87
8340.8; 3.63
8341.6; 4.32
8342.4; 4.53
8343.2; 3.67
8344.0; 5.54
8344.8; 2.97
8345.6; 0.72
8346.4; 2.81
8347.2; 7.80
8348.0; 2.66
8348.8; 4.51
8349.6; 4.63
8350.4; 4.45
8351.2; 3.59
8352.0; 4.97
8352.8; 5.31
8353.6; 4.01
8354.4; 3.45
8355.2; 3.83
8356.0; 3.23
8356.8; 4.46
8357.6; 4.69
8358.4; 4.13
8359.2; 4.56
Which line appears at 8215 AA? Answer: [S II]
